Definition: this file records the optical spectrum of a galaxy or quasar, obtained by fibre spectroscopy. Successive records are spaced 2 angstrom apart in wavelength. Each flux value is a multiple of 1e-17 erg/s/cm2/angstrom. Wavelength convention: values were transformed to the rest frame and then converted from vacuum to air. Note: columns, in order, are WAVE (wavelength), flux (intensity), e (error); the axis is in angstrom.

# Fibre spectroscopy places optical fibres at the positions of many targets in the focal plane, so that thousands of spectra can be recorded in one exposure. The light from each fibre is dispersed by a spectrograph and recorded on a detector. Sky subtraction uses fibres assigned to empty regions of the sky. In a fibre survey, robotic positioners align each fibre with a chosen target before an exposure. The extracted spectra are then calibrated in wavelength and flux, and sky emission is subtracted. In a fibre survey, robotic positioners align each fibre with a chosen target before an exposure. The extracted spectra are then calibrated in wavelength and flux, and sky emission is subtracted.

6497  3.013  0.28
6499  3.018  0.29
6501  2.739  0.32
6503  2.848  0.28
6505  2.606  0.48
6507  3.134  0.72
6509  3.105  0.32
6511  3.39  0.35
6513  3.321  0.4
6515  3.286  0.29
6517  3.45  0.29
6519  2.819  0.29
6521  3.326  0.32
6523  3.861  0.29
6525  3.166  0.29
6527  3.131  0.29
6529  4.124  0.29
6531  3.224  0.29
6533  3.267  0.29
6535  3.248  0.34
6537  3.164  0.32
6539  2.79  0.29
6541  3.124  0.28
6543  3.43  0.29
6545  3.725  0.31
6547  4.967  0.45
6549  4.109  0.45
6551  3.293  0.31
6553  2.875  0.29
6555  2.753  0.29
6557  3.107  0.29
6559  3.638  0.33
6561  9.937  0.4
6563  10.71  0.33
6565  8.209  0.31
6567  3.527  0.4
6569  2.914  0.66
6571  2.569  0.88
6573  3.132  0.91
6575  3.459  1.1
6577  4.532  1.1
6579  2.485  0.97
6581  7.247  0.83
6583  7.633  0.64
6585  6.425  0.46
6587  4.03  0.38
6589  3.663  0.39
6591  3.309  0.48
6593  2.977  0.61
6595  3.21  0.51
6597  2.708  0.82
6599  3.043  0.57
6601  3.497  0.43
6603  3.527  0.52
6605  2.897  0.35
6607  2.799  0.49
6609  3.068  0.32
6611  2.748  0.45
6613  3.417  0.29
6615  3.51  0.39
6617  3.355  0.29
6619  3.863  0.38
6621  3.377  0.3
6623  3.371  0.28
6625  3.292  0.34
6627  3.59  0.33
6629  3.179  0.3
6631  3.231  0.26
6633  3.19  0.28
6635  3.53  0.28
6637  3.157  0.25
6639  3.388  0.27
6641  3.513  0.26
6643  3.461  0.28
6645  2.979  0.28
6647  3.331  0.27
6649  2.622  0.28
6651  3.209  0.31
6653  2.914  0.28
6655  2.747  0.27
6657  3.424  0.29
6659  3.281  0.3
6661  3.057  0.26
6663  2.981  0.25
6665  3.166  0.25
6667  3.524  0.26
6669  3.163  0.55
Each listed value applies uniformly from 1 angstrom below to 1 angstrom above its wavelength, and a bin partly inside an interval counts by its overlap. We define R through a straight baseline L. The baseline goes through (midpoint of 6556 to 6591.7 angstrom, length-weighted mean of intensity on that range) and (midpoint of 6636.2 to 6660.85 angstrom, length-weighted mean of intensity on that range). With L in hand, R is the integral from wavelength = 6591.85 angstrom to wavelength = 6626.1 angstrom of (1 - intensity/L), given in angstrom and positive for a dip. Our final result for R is 7.6 angstrom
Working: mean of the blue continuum 5.04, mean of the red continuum 3.17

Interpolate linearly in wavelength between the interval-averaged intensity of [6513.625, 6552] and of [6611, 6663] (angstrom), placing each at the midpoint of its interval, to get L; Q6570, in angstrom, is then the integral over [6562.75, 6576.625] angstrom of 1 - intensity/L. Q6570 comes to -5.0 angstrom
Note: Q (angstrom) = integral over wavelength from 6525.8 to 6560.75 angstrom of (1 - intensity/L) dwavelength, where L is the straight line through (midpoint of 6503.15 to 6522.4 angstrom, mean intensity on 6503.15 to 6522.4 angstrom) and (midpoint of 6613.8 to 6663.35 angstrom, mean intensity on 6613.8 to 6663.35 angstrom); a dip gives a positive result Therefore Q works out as -4.0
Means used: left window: 3.16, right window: 3.27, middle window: 3.55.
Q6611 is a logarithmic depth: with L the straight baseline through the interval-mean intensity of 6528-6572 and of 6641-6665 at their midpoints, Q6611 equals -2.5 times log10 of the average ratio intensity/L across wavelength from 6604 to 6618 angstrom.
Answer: 0.145 mag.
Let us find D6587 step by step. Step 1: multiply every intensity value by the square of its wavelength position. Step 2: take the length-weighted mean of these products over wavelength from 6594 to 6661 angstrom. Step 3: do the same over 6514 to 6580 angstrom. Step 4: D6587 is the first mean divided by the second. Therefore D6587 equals 0.84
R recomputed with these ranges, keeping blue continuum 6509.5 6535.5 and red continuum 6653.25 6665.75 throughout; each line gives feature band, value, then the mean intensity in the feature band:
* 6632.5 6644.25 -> -0.9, 3.37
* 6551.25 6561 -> -1.6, 3.81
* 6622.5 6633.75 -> -0.5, 3.31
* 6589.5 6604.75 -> 0.1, 3.18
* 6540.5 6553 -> -1.6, 3.73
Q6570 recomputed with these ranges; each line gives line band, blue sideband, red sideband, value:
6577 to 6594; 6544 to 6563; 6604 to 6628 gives -3.3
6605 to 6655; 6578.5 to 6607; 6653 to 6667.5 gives 4.2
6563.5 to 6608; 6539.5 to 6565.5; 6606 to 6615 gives -2.7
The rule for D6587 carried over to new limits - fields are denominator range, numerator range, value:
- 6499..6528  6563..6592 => 1.53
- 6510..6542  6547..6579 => 1.39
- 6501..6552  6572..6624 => 1.14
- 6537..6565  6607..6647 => 0.74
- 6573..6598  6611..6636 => 0.80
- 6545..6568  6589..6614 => 0.62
